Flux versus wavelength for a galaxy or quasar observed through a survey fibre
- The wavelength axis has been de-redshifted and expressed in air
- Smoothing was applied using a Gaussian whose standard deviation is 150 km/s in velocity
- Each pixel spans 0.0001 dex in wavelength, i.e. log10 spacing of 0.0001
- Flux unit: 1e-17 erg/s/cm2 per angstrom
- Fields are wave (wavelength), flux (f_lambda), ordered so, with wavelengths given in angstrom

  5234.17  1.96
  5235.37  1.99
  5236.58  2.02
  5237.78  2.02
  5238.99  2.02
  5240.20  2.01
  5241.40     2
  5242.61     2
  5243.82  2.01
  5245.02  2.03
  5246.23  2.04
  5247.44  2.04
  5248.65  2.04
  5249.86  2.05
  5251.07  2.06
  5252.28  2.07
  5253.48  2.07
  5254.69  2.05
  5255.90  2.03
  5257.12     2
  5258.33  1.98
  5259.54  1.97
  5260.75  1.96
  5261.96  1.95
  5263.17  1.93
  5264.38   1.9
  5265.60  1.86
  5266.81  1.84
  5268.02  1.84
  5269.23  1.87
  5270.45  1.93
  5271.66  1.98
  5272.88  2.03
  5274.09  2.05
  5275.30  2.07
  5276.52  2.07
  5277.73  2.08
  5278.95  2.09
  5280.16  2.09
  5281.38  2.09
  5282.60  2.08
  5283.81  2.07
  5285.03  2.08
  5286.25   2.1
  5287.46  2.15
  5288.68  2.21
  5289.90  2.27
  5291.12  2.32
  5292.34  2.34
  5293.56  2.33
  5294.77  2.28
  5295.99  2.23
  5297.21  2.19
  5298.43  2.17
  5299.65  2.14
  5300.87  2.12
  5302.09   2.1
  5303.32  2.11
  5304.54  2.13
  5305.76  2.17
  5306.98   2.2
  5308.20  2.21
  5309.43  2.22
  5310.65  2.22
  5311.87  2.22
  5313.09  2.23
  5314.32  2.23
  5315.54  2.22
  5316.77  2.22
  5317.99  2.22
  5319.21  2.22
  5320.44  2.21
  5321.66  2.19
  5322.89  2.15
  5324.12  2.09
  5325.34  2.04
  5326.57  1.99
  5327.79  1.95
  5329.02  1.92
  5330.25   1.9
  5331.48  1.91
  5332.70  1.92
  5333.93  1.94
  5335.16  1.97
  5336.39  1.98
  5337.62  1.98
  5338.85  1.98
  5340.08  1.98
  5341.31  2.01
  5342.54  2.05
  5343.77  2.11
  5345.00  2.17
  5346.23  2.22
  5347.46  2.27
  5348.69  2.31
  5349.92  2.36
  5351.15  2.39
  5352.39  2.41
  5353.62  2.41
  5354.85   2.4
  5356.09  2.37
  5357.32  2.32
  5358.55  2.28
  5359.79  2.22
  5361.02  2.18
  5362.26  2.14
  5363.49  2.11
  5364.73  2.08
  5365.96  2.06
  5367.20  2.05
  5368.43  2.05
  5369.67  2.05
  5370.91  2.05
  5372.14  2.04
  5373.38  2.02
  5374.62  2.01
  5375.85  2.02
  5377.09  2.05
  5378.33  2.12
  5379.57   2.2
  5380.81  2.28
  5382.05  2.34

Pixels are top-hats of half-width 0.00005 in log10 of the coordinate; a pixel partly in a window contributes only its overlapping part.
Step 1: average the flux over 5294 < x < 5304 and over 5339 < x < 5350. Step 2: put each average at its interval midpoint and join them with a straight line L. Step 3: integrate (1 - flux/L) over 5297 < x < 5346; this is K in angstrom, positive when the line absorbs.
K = 1.4 angstrom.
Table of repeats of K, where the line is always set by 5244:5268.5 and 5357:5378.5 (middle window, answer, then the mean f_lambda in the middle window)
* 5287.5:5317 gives -2.6 angstrom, 2.21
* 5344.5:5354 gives -1.1 angstrom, 2.32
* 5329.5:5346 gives 0.6 angstrom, 2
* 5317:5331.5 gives -0.1 angstrom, 2.08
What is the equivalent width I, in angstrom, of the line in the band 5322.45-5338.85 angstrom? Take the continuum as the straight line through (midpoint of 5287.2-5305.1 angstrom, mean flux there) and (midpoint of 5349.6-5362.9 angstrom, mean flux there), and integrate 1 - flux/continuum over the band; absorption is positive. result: 2.1 angstrom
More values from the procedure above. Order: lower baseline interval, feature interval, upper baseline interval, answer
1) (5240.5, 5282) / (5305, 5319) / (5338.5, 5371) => -0.73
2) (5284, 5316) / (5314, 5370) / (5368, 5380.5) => -0.35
